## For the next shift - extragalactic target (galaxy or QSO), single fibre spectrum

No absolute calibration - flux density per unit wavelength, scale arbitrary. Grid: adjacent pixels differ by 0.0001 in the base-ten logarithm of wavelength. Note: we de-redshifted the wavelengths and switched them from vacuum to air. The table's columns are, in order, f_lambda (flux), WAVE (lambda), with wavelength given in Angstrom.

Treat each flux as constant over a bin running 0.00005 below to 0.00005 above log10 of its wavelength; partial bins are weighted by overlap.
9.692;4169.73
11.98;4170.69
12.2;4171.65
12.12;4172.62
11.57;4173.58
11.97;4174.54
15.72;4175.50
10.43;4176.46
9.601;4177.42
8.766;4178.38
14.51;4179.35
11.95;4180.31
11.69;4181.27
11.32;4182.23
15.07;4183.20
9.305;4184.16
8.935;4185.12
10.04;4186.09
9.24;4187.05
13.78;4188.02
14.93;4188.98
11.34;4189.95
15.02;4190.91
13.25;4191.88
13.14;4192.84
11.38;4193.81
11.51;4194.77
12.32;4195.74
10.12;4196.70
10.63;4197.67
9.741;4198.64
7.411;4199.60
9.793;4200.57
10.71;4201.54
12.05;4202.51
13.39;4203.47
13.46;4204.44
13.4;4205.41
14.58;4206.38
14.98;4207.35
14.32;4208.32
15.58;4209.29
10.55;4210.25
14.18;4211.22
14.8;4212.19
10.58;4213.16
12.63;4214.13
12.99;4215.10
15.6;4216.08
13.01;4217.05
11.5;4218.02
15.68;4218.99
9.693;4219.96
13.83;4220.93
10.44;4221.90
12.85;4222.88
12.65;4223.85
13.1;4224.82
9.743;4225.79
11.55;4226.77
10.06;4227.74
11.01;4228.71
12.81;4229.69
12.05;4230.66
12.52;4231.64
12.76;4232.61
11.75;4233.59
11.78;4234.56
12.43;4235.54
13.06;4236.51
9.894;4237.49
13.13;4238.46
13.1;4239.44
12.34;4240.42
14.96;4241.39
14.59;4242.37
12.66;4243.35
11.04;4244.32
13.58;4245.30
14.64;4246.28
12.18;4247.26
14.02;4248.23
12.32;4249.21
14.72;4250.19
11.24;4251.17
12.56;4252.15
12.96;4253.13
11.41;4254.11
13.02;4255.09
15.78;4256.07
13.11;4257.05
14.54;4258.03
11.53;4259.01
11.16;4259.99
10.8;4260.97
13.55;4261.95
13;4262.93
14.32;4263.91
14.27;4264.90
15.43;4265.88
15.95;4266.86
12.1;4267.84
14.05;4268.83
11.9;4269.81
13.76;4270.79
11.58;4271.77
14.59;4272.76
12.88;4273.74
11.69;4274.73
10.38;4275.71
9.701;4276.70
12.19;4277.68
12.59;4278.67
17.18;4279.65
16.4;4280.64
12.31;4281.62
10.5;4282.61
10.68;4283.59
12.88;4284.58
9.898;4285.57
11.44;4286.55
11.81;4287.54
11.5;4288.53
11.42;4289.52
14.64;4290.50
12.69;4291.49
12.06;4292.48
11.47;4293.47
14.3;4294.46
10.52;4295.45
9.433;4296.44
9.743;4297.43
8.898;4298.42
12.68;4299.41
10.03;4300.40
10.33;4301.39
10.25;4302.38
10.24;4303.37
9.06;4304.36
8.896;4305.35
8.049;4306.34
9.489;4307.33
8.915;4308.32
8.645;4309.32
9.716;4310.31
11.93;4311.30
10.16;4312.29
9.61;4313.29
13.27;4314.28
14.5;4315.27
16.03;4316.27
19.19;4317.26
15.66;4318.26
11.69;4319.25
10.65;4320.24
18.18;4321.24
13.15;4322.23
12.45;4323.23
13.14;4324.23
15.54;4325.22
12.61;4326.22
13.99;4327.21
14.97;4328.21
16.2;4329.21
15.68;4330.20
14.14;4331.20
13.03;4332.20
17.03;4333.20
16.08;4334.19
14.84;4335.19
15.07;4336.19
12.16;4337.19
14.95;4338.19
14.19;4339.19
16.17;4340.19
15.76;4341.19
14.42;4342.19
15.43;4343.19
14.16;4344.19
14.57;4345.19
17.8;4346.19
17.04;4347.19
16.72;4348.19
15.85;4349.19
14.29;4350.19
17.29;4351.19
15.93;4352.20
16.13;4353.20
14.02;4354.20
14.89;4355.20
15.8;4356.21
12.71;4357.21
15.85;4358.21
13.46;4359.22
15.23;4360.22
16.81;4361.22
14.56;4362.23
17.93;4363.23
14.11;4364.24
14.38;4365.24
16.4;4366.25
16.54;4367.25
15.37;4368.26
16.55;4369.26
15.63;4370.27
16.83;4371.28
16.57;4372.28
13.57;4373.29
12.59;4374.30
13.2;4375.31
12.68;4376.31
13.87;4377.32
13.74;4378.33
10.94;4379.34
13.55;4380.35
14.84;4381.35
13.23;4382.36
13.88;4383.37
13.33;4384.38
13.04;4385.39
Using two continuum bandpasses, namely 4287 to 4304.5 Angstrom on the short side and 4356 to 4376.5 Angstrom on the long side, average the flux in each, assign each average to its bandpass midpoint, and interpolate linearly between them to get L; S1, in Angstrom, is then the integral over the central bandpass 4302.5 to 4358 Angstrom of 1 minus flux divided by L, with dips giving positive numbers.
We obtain -2.8 Angstrom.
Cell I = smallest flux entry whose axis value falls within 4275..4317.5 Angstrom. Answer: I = 8.049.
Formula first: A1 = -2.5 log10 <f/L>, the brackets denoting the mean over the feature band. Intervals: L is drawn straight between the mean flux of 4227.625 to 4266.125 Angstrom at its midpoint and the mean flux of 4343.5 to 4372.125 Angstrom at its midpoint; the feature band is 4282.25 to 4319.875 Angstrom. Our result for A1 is 0.24 mag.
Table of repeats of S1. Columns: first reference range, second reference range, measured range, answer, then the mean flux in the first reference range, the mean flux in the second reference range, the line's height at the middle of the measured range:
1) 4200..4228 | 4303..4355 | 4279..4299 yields 2.1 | 12.7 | 13.8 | 13.4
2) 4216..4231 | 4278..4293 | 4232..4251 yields -0.9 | 12.1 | 12.5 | 12.3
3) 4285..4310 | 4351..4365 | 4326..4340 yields -1.4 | 10.7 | 15.3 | 13.4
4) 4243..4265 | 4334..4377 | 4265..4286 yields 0.9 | 13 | 15.2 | 13.4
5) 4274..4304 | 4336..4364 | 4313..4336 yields -1.1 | 11.7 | 15.3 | 13.8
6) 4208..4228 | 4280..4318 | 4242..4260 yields -1.3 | 12.7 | 11.5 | 12.2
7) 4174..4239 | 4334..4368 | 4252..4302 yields 4.6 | 12.2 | 15.3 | 13.7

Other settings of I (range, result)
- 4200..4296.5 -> 9.433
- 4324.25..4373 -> 12.16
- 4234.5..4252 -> 9.894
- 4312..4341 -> 9.61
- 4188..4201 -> 7.411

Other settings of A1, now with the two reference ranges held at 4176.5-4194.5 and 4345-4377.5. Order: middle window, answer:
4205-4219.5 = -0.11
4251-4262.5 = 0.05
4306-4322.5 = 0.17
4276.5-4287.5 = 0.11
